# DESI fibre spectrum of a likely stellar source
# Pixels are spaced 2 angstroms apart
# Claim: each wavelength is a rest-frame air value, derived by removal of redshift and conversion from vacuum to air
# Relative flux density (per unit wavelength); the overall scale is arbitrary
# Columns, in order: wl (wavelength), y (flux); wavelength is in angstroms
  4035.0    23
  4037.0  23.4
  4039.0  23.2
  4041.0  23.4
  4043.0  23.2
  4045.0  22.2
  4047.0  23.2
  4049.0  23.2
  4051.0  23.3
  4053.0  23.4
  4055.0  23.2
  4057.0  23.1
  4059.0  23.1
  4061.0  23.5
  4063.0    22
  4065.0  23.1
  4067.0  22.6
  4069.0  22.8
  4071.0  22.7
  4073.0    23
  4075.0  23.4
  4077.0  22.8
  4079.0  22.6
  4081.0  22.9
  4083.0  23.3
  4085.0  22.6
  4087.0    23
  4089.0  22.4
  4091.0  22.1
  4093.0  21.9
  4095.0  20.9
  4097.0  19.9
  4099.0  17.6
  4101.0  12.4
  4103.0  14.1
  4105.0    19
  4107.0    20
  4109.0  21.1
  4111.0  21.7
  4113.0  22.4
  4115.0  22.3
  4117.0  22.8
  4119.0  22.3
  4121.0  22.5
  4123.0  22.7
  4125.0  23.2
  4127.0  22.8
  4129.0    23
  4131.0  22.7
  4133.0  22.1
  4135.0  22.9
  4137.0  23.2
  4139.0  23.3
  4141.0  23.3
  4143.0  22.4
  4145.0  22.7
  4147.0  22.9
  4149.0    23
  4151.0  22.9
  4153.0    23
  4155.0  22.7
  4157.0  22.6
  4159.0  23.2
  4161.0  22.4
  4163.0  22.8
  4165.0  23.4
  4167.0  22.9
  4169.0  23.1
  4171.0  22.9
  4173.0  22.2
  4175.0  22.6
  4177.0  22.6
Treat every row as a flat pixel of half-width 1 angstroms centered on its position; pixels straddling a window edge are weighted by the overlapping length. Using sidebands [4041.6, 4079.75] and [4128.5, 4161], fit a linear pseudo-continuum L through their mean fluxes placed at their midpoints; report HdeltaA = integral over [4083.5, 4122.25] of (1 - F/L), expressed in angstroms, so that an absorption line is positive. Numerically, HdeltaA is 3.9 angstroms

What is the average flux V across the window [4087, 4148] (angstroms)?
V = 21.4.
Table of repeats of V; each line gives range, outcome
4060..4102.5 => 21.7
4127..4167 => 22.9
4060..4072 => 22.8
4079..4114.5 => 20.5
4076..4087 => 22.9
